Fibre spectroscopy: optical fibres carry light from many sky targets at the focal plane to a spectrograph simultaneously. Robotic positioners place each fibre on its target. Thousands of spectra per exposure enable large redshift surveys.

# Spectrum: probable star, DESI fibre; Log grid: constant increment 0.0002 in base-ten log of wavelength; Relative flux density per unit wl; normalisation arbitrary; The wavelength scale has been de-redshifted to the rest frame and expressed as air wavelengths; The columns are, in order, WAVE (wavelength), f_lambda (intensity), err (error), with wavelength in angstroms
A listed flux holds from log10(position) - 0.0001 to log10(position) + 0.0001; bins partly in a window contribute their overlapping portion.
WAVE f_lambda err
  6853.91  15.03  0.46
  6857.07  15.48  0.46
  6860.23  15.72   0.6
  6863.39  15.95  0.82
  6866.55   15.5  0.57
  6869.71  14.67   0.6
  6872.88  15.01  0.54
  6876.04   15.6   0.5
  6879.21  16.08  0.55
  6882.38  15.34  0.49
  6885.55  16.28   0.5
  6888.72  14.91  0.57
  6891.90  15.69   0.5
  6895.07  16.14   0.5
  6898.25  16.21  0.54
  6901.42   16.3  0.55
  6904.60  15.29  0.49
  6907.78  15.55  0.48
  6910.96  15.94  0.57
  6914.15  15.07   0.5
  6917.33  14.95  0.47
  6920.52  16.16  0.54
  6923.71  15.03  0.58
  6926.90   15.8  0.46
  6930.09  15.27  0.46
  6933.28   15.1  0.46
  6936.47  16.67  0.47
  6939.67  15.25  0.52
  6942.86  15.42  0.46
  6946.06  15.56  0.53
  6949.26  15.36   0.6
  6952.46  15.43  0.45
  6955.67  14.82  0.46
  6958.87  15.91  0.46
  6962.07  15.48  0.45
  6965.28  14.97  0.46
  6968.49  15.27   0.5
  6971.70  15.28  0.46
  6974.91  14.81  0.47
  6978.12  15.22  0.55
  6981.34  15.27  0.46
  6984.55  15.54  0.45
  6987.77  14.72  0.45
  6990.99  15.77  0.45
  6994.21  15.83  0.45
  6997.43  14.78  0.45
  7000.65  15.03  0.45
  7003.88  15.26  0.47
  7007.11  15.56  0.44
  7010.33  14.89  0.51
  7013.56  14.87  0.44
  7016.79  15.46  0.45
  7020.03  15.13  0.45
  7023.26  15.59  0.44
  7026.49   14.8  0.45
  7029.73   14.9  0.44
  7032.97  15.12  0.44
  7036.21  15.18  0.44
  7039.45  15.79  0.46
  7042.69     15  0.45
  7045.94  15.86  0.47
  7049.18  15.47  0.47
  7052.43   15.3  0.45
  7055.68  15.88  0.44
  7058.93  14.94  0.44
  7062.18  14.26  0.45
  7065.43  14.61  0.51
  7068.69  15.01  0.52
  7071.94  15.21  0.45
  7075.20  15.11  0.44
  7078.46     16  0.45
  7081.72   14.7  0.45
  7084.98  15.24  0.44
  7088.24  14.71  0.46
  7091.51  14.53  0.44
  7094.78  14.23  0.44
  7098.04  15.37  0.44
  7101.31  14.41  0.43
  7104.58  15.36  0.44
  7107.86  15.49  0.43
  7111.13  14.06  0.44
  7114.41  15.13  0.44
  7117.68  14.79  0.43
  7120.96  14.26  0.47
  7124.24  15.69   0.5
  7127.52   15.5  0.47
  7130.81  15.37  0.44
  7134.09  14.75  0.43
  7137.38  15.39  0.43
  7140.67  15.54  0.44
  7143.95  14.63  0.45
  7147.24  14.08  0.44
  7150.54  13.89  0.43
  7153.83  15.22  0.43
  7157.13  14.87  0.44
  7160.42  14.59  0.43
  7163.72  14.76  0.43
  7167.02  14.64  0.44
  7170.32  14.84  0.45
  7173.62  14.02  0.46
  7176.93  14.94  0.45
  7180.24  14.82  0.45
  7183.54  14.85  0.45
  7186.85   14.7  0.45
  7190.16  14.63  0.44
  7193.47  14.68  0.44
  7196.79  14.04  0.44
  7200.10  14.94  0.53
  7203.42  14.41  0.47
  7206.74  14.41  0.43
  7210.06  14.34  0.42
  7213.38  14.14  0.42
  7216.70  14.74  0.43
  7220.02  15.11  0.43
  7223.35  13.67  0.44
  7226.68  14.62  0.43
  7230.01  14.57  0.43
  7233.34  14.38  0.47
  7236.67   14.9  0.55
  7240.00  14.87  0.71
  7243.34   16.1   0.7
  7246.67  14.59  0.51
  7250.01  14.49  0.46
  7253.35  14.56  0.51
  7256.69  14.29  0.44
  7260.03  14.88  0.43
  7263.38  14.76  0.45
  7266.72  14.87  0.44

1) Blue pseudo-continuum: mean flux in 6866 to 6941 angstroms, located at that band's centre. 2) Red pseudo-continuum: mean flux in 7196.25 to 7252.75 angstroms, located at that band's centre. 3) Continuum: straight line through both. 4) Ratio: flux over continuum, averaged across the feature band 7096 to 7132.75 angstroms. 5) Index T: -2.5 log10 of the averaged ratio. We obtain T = -0.01 mag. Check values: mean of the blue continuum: 15.6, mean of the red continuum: 14.6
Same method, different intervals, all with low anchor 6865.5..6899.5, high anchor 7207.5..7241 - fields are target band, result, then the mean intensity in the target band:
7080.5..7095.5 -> 0.02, 14.7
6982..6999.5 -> -0.01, 15.3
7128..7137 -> -0.02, 15.2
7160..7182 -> 0.00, 14.7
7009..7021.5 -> 0.01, 15.1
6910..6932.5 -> 0.00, 15.4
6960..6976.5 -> 0.01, 15.2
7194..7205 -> 0.01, 14.5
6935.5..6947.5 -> -0.02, 15.7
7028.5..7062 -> -0.02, 15.3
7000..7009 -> -0.01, 15.3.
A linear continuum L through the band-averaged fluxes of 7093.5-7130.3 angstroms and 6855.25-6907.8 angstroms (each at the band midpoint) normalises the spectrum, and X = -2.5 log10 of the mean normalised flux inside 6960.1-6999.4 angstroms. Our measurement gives 0.01 mag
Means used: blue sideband 15.6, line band 15.3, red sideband 15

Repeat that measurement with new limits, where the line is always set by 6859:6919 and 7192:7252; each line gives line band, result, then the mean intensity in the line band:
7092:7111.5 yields 0.01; 14.9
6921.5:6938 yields -0.01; 15.6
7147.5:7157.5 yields 0.02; 14.5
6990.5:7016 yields 0.00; 15.2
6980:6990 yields 0.01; 15.2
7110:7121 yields 0.02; 14.6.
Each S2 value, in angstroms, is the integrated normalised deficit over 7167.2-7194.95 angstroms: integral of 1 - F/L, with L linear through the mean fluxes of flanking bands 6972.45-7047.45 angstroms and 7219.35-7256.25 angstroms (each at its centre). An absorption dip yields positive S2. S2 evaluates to 0.3 angstroms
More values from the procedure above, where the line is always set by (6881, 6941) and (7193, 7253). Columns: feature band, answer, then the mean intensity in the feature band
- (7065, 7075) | 0.07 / 15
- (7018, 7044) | 0.07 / 15.2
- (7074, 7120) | 0.29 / 14.9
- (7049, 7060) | -0.18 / 15.4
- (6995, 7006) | 0.16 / 15.1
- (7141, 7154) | 0.33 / 14.5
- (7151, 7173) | 0.11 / 14.7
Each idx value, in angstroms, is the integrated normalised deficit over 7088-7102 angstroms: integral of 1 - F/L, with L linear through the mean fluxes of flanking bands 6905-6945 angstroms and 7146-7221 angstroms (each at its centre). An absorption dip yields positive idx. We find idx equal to 0.2 angstroms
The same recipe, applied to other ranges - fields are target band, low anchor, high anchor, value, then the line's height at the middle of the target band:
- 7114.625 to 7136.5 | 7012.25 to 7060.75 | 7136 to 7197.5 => -0.3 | 14.9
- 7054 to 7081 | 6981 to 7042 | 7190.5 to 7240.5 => -0.1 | 15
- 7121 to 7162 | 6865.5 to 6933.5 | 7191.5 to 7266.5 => -0.2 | 14.9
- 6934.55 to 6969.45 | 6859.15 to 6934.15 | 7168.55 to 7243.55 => -0.2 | 15.4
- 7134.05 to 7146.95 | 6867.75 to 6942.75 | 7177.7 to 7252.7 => -0.1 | 14.9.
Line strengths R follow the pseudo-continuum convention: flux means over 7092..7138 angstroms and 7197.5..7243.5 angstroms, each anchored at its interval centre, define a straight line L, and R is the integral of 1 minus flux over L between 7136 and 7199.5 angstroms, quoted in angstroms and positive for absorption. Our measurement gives 0.38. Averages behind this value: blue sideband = 15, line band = 14.7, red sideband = 14.6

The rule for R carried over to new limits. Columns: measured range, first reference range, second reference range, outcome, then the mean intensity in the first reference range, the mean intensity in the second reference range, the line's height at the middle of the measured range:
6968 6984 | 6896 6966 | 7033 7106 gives 0.22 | 15.5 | 15.1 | 15.4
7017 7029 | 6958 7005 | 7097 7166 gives -0.02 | 15.3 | 14.9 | 15.2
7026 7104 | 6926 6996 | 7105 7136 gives 0.38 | 15.4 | 15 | 15.1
